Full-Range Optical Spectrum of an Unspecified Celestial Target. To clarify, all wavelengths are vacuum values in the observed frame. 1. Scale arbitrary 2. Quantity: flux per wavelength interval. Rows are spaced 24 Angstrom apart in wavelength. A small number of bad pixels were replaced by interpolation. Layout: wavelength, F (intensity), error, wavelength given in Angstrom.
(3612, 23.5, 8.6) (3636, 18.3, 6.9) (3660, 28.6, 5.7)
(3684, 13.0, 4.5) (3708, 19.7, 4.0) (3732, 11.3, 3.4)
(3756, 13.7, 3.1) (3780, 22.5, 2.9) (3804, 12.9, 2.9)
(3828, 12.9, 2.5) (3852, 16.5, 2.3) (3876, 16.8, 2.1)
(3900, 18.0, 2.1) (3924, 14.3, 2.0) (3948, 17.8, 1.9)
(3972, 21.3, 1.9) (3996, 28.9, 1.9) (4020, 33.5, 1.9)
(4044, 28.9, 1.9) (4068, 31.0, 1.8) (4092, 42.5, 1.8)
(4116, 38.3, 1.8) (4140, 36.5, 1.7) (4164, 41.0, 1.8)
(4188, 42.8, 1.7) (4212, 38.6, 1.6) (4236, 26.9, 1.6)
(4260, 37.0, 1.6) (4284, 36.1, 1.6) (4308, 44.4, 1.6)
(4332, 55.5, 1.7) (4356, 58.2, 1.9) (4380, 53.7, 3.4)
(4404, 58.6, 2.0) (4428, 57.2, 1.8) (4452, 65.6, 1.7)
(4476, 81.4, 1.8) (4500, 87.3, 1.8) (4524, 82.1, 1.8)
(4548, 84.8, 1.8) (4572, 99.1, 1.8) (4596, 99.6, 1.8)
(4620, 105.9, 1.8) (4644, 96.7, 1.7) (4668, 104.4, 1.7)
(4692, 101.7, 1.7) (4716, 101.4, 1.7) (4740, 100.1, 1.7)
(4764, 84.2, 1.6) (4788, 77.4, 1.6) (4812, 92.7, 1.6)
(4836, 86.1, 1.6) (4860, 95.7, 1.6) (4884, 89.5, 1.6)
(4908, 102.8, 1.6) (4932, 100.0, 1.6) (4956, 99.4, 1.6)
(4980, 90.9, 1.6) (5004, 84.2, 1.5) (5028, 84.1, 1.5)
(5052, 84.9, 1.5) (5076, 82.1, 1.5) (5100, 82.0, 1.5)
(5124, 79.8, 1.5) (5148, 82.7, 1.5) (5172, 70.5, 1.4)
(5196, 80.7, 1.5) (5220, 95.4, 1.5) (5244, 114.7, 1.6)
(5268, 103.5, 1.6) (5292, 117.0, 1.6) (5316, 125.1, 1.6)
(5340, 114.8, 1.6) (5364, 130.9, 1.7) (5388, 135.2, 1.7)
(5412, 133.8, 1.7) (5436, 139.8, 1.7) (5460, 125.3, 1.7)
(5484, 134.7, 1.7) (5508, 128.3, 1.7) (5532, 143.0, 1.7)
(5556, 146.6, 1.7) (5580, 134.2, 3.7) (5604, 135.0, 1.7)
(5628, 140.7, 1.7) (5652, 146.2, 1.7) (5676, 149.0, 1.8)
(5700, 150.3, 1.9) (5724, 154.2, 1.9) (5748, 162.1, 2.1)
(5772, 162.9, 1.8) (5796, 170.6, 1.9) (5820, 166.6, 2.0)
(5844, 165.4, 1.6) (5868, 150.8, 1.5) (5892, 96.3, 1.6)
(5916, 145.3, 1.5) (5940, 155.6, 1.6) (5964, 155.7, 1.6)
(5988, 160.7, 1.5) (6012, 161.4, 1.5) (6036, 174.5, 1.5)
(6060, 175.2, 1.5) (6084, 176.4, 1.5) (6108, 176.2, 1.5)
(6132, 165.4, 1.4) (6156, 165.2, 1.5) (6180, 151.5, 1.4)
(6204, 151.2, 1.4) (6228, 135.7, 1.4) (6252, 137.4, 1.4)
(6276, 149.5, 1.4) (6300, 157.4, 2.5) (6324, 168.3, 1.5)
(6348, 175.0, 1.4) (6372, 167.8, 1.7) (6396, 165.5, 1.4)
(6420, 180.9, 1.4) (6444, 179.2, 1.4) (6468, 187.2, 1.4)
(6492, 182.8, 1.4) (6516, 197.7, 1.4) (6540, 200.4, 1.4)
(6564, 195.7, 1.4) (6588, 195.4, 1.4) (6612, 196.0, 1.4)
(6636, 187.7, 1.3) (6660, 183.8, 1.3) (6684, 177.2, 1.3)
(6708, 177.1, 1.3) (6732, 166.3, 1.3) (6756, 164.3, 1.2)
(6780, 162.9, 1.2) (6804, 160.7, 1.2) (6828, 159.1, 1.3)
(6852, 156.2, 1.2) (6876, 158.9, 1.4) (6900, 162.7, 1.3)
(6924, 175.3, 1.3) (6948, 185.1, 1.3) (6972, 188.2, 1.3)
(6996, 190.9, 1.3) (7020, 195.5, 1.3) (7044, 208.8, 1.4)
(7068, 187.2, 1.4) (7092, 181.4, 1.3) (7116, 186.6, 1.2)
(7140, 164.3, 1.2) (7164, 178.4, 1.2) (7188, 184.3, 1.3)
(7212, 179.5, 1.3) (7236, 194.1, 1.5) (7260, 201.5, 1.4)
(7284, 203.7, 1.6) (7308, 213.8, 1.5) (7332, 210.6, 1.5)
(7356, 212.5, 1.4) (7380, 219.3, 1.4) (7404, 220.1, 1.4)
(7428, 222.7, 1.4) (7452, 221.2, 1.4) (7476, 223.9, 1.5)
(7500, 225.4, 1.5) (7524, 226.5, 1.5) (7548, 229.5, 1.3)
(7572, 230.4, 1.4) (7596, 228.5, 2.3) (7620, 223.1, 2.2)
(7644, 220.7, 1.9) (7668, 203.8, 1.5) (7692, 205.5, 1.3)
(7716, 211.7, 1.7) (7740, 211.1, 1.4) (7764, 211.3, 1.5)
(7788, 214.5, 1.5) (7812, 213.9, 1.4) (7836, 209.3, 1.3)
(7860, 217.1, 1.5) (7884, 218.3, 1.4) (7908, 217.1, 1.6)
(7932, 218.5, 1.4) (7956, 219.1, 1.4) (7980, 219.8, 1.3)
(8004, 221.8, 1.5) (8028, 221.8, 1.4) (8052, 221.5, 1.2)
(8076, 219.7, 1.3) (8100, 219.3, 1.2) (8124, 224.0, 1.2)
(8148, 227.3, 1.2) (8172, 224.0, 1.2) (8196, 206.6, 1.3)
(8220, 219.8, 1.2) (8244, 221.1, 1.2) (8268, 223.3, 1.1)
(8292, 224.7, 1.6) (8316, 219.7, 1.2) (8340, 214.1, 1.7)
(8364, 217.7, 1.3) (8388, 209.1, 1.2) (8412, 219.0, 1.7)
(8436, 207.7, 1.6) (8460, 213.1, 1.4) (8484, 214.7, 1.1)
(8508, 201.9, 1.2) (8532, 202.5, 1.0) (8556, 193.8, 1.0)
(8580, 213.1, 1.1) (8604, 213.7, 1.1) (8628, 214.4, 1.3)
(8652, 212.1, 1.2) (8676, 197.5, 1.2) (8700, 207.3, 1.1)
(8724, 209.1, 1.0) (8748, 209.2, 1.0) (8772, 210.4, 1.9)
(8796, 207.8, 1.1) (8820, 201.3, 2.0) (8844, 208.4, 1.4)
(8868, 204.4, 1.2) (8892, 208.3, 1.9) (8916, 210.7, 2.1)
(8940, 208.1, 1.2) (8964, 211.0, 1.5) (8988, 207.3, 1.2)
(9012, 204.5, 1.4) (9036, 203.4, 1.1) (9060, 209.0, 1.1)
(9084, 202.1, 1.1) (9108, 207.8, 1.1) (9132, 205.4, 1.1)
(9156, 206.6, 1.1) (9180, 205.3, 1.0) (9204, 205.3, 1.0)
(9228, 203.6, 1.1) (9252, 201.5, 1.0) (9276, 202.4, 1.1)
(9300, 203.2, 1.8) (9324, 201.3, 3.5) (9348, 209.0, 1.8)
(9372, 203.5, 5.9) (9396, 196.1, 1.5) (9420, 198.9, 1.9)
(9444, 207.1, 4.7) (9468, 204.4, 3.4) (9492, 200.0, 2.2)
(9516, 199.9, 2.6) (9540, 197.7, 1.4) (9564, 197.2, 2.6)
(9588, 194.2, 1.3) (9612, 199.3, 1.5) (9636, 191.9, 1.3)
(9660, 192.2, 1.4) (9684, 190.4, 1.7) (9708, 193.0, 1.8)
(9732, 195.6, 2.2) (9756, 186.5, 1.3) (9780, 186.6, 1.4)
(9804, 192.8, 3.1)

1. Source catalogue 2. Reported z 0.00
